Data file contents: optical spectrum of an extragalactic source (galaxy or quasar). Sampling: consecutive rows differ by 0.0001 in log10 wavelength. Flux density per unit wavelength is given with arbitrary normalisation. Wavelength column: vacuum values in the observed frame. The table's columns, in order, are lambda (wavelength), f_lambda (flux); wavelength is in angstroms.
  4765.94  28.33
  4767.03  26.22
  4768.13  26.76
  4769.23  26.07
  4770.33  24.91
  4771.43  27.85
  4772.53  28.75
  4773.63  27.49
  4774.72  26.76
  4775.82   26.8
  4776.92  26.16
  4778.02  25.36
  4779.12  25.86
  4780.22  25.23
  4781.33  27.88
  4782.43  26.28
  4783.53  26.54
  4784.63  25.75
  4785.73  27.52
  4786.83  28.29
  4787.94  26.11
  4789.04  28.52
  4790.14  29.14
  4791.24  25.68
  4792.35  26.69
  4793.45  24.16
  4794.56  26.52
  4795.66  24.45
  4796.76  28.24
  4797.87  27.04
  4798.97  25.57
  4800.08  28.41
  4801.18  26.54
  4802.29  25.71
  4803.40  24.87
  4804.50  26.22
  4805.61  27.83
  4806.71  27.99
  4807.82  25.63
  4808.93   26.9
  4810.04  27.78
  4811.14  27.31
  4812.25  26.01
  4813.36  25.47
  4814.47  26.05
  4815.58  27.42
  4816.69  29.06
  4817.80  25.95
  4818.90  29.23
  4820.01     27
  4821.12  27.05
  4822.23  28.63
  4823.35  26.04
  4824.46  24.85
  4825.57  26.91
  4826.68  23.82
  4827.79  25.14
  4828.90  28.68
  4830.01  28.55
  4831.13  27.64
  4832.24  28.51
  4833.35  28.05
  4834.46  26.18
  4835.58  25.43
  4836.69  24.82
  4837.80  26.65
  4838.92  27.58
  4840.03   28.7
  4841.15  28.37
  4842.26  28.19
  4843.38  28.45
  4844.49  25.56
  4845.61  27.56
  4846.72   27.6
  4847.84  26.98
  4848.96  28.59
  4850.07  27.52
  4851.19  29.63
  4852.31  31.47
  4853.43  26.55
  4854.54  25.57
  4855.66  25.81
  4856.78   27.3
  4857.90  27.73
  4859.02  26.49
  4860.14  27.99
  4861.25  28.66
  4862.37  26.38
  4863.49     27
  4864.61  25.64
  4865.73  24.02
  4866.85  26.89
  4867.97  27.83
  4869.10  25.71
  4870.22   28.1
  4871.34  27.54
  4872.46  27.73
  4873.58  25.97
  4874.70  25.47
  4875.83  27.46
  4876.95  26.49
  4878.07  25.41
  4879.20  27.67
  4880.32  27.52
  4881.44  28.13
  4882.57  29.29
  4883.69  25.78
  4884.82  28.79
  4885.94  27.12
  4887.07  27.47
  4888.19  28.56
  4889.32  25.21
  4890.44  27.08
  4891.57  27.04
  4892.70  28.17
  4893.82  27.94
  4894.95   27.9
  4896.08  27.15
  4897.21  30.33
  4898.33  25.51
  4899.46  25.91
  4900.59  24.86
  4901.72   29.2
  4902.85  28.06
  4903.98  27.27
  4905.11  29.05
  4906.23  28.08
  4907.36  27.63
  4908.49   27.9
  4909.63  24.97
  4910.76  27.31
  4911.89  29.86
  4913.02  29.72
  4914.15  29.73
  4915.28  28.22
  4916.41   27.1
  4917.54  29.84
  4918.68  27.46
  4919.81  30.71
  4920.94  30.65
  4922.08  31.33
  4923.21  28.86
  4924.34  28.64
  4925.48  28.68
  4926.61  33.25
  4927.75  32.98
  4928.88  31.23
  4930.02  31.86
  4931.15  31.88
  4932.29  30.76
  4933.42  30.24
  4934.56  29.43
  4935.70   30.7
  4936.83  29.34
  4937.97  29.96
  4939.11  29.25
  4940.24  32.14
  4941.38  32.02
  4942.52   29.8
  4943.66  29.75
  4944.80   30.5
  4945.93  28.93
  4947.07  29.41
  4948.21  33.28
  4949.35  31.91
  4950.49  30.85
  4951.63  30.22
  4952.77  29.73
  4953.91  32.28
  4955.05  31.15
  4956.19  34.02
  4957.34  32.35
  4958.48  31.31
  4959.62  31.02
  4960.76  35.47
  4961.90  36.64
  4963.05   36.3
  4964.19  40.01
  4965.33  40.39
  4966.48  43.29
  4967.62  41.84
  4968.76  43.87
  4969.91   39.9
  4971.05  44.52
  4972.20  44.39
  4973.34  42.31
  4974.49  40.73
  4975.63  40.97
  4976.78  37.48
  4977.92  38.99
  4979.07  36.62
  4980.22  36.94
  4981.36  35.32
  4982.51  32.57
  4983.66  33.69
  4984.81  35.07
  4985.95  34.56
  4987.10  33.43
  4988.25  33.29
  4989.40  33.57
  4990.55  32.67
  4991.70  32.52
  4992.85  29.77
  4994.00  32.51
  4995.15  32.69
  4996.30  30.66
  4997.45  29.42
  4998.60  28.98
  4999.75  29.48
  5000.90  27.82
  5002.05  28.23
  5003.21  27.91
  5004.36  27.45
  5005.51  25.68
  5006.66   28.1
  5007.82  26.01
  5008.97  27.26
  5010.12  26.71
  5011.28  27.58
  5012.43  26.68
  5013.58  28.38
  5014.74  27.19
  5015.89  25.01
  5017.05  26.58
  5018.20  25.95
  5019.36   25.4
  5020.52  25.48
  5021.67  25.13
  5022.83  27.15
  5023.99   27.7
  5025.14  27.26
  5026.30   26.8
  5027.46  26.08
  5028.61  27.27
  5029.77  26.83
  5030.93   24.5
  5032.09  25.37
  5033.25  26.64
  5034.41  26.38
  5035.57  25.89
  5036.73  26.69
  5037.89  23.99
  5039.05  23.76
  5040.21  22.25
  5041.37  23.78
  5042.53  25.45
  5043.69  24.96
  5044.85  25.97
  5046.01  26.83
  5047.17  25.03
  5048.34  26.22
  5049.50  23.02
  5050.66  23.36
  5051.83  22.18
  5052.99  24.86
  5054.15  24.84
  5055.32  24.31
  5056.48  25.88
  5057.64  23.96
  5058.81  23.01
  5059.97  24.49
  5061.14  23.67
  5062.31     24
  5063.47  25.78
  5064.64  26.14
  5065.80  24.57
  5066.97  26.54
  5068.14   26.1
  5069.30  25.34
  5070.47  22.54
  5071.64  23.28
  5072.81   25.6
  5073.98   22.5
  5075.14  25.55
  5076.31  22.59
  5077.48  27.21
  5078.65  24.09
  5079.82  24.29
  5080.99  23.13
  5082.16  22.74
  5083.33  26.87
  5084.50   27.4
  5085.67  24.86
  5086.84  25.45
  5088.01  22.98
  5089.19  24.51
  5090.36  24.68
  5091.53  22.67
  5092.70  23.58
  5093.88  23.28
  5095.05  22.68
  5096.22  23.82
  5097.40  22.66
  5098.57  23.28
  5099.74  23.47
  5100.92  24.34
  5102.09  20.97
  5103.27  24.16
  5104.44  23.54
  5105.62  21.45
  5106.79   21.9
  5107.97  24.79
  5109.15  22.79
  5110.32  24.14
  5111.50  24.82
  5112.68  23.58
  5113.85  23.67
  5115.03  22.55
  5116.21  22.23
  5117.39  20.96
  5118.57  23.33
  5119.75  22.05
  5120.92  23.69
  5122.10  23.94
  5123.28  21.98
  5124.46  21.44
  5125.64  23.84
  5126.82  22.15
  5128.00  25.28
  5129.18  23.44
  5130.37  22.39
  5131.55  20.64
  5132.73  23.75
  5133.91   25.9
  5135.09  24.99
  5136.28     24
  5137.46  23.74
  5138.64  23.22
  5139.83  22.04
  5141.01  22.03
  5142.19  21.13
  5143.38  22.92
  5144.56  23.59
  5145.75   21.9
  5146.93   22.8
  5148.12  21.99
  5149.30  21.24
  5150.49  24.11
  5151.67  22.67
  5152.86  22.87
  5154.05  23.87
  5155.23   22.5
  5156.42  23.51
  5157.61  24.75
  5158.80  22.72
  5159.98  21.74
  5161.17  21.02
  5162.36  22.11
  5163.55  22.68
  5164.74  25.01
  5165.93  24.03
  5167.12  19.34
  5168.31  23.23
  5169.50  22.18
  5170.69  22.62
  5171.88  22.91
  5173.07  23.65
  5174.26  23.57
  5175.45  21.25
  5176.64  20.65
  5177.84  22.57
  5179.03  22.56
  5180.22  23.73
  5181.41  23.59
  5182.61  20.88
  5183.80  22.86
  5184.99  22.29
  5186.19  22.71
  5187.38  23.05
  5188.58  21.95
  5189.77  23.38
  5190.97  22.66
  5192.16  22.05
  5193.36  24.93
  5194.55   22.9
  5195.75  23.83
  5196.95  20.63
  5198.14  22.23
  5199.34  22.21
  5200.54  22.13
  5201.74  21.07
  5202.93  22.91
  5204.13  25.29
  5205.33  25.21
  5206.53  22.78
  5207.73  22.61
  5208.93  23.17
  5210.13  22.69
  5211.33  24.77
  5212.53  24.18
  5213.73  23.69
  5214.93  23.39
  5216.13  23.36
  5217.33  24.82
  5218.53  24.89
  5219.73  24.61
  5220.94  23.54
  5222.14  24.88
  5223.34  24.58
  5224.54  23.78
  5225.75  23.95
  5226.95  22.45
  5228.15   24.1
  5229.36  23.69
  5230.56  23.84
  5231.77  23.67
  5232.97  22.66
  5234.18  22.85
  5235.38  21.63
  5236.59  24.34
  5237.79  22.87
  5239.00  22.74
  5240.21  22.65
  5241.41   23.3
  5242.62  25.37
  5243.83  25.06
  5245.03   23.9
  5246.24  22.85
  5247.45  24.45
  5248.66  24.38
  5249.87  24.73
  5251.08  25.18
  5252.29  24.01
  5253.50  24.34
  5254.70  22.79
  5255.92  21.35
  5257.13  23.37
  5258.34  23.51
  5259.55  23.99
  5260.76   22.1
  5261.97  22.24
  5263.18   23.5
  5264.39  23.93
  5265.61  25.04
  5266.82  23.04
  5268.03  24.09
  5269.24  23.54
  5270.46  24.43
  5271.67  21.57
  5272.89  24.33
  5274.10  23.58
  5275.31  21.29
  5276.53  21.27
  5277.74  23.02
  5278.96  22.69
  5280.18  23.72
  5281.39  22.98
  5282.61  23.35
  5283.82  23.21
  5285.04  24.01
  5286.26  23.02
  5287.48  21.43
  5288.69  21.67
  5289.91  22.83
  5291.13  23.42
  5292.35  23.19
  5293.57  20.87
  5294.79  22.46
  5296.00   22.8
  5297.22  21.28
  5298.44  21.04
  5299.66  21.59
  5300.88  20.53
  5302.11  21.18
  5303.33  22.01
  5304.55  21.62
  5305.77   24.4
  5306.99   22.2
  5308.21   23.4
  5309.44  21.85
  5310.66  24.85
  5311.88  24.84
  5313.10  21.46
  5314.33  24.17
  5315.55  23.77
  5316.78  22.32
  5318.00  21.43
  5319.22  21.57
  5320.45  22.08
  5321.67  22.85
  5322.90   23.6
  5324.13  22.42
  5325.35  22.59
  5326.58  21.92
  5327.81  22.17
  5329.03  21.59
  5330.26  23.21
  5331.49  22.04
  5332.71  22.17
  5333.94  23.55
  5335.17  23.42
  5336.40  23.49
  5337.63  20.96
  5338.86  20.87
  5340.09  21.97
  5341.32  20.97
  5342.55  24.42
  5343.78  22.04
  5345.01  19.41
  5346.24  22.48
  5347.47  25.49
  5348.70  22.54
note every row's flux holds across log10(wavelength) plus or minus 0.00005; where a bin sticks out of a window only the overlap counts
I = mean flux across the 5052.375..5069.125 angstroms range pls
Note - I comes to 24.9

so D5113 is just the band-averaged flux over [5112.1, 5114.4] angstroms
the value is 23.7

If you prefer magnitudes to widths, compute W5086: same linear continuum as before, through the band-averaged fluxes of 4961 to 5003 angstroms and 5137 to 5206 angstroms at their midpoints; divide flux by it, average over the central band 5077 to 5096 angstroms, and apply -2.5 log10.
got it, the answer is 0.17 mag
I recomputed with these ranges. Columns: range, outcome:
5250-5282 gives 23.3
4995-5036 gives 27.1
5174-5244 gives 23.2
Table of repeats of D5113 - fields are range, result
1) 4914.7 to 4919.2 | 28.2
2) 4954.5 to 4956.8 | 32.5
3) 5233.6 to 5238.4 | 22.9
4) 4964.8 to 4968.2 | 41.9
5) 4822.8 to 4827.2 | 25.4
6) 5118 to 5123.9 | 23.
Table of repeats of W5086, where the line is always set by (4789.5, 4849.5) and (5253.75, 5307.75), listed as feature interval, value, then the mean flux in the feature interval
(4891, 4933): -0.11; 28.8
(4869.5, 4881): -0.02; 27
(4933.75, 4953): -0.18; 30.4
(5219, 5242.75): -0.02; 23.5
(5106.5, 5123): 0.05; 23.2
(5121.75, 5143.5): 0.05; 23.1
